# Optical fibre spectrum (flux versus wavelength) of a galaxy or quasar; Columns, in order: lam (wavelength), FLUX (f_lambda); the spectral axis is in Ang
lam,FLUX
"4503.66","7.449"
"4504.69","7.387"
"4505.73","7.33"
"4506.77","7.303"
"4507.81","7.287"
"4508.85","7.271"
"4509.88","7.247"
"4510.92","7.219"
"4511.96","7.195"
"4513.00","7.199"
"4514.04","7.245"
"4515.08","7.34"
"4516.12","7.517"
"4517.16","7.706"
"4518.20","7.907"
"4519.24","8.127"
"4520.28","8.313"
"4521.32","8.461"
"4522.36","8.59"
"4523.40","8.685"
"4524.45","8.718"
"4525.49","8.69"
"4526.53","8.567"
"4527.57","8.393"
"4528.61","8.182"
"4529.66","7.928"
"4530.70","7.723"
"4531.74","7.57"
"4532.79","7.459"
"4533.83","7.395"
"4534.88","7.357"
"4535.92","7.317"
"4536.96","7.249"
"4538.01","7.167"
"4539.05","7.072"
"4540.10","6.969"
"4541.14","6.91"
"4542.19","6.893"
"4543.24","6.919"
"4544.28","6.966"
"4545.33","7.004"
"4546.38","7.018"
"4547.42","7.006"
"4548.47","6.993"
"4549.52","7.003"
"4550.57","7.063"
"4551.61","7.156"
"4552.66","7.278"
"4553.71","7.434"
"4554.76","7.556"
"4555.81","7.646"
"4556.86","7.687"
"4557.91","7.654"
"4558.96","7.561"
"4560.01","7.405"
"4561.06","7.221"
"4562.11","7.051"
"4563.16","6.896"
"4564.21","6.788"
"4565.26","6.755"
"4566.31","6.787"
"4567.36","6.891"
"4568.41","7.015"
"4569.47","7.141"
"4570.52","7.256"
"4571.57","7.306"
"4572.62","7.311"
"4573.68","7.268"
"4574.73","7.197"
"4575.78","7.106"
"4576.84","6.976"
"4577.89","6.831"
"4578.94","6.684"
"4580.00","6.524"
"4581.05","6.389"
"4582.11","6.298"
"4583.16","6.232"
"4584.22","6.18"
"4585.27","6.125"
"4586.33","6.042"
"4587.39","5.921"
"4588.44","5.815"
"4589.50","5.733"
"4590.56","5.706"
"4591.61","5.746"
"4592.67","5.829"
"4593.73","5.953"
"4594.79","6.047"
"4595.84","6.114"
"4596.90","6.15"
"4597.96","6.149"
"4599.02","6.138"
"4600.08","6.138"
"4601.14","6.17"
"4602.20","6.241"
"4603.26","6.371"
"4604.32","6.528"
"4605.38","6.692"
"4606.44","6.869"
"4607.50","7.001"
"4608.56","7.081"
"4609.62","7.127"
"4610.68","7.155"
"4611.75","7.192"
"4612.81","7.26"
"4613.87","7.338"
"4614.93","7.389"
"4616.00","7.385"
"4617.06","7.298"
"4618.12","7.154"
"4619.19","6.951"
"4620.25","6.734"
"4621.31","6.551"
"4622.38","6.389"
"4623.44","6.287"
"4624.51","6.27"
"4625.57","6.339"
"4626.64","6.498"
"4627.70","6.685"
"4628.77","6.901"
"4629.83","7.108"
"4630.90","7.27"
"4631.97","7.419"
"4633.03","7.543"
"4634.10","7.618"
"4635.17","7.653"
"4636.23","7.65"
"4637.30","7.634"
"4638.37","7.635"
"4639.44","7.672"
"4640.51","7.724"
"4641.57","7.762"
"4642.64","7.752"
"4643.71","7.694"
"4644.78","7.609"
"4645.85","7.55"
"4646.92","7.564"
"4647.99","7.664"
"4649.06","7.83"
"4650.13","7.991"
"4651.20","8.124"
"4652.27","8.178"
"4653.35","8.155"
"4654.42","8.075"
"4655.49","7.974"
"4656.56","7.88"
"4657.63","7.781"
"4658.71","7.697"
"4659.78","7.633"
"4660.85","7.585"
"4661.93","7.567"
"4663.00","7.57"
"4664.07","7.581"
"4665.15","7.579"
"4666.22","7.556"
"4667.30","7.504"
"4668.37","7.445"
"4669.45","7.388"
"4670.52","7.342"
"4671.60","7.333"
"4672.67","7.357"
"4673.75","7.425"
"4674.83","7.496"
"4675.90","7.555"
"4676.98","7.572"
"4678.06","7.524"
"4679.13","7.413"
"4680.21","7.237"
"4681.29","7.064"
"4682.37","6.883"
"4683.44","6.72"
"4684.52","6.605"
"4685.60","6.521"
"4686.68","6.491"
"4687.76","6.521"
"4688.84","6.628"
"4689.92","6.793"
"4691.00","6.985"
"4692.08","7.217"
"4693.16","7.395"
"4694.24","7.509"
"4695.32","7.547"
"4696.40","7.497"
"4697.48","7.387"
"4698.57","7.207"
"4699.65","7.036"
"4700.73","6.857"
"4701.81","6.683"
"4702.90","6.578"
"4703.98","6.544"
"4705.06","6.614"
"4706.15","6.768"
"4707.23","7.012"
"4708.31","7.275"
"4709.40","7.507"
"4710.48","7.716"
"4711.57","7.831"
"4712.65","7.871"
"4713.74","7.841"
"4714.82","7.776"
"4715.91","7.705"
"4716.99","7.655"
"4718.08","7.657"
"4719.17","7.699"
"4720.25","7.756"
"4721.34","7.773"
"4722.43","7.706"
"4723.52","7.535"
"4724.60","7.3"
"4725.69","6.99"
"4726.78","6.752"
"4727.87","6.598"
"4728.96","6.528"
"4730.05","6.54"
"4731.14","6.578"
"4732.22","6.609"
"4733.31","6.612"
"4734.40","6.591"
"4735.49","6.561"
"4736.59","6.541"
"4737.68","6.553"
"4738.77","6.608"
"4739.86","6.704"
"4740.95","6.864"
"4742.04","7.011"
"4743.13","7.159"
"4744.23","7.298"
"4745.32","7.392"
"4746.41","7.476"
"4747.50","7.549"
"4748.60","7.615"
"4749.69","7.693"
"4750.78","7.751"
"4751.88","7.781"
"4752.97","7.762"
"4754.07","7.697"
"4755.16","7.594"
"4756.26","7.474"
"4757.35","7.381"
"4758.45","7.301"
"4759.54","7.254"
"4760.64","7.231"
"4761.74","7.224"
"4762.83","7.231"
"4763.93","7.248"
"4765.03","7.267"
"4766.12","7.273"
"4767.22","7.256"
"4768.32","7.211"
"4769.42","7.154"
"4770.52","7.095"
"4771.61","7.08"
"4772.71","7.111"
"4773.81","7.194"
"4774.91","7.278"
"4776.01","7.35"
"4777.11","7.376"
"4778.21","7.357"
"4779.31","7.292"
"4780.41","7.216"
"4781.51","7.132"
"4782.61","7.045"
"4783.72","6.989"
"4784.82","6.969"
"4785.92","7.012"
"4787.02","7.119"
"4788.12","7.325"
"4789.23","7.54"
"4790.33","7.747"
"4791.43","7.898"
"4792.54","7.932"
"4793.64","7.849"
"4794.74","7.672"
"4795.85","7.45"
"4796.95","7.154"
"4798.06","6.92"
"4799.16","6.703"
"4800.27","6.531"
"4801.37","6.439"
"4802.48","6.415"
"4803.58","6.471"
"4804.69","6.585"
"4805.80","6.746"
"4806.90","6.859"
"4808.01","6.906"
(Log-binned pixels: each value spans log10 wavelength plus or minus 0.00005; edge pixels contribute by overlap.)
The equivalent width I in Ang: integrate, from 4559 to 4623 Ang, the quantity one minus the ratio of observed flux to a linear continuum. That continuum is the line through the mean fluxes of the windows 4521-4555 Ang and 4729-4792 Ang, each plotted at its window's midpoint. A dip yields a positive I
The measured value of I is 6.7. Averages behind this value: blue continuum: 7.53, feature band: 6.67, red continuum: 7.19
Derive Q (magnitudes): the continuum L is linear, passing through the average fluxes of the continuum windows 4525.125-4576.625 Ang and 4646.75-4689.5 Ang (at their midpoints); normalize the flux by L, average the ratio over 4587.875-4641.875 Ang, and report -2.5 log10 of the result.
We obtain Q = 0.09 mag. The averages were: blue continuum 7.3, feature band 6.78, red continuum 7.45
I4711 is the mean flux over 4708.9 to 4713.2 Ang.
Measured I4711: 7.73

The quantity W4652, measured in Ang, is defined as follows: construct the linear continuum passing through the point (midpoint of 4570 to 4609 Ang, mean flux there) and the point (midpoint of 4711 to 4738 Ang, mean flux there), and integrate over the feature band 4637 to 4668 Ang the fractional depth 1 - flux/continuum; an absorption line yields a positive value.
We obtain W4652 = -4.4 Ang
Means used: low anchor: 6.43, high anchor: 7.19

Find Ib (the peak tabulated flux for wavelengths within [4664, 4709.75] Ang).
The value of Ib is 7.581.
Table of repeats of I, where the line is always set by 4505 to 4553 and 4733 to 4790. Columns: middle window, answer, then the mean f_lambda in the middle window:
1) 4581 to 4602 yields 3.9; 6.04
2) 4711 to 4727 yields -0.7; 7.61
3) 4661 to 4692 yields 0.5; 7.21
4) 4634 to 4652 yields -0.9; 7.72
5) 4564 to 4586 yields 1.9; 6.81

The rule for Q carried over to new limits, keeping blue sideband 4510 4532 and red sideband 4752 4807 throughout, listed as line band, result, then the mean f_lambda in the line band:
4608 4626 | 0.11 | 6.94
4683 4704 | 0.08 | 6.95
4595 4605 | 0.24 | 6.22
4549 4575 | 0.09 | 7.21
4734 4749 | 0.05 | 6.99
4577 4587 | 0.22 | 6.38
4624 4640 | 0.06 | 7.2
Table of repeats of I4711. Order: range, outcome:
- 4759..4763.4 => 7.23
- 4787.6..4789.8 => 7.42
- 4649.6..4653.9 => 8.1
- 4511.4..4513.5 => 7.19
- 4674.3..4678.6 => 7.55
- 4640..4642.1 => 7.78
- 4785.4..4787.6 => 7.08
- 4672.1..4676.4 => 7.46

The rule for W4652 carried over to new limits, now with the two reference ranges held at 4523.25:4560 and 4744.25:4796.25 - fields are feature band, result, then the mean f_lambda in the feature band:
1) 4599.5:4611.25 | 1.23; 6.67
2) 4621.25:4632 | 1.10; 6.67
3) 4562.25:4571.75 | 0.63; 6.98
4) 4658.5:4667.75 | -0.20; 7.58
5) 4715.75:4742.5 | 1.41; 7.01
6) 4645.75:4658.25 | -0.81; 7.9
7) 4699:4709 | 0.78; 6.83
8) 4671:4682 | 0.04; 7.39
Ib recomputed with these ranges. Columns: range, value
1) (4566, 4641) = 7.724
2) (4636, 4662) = 8.178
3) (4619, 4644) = 7.762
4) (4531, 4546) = 7.57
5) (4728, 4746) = 7.392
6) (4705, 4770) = 7.871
